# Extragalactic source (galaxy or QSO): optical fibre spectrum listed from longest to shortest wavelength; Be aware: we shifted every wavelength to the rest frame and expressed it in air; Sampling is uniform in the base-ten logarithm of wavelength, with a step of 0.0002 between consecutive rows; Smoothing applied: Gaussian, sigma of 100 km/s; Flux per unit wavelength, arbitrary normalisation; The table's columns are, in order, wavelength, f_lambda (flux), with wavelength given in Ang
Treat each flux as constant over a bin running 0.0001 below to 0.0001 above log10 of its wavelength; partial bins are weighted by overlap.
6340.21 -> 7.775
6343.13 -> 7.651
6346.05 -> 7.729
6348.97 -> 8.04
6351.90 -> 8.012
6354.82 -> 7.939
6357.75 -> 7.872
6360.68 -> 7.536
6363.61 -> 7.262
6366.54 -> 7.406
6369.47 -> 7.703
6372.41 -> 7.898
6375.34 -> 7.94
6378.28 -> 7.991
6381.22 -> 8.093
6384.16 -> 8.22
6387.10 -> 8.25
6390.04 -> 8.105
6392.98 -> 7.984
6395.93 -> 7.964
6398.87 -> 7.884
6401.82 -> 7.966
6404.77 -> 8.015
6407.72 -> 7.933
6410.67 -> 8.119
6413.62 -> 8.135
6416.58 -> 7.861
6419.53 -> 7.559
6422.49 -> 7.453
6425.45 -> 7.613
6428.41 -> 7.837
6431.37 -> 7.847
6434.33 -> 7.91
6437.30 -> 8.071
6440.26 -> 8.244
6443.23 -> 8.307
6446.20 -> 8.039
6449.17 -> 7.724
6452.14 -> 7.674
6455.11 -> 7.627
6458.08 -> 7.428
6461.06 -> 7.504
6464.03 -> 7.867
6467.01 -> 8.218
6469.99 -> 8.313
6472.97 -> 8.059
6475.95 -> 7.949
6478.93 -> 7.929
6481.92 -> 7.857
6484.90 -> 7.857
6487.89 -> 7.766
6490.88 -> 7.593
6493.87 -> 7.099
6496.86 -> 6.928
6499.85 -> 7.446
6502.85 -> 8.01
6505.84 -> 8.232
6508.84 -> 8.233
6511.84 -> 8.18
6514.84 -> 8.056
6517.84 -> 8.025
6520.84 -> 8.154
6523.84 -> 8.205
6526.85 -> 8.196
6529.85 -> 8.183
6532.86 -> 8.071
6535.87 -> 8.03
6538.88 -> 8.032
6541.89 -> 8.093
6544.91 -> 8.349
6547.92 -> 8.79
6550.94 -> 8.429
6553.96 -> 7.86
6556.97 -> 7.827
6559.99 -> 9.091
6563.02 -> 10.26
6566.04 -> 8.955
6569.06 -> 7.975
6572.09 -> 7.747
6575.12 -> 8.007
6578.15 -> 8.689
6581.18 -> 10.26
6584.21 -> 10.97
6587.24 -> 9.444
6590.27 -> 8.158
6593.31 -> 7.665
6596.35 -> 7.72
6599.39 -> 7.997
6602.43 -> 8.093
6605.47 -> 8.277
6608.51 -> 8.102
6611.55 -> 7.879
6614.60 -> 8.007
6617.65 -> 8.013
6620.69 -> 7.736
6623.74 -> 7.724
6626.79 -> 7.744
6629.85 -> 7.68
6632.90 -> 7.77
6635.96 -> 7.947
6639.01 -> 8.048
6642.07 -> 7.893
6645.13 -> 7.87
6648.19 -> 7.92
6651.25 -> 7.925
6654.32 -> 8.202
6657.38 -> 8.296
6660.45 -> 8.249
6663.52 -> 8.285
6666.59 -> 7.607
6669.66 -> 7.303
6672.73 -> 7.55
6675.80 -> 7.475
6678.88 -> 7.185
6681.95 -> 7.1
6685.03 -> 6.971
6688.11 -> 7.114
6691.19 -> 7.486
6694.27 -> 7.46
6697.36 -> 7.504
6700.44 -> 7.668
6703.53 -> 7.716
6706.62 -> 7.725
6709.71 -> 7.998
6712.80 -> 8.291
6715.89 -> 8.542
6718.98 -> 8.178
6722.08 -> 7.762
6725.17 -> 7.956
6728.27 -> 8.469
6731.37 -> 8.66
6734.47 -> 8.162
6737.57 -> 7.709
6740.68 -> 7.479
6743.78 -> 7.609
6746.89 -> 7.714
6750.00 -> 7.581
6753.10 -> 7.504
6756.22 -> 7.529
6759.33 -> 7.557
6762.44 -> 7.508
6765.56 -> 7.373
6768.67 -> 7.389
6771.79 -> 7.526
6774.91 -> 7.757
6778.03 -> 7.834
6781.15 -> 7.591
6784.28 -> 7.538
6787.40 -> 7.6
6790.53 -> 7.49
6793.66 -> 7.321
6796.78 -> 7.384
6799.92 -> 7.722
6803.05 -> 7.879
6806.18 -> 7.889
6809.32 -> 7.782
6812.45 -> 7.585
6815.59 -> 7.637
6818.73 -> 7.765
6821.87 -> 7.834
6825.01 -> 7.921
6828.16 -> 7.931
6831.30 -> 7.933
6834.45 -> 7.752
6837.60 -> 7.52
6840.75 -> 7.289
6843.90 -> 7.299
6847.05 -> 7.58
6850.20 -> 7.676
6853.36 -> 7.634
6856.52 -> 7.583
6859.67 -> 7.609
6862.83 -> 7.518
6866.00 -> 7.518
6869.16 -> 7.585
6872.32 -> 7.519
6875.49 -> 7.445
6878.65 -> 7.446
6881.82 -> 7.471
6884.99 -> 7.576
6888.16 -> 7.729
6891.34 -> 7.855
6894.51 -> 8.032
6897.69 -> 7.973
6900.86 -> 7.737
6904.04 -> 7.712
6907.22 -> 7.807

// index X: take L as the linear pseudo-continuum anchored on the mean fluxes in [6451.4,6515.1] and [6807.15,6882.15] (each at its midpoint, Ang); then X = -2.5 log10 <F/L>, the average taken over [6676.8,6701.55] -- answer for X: 0.057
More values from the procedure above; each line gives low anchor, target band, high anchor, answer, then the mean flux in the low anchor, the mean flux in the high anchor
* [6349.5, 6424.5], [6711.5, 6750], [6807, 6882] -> -0.05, 7.88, 7.62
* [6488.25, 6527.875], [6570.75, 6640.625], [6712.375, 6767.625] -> -0.05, 7.87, 7.85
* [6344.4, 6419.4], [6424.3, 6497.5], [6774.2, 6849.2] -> 0.01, 7.91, 7.66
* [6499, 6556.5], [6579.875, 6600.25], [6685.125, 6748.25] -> -0.11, 8.14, 7.84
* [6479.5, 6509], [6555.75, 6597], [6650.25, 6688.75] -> -0.15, 7.68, 7.64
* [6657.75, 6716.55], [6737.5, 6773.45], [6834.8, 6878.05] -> 0.01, 7.64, 7.53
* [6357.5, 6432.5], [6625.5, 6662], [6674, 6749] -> -0.03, 7.86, 7.75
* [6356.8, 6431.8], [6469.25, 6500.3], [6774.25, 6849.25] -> 0.02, 7.86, 7.66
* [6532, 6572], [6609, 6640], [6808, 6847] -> 0.05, 8.42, 7.68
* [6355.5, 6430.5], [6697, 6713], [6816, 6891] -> -0.01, 7.86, 7.62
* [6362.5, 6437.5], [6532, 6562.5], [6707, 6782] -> -0.06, 7.88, 7.82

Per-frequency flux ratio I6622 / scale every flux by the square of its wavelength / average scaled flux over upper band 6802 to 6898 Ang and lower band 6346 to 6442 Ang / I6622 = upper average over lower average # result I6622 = 1.11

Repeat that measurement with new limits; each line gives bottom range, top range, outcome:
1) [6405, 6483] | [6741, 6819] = 1.07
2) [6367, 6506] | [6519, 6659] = 1.10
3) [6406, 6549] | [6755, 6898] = 1.07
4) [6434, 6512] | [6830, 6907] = 1.09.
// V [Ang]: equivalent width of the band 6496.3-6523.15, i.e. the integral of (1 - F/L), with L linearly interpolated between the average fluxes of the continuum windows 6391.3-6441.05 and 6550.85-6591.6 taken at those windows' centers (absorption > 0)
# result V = 1.6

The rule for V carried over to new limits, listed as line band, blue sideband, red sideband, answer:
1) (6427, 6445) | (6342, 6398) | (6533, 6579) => 0.05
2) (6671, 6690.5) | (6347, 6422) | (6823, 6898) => 1.24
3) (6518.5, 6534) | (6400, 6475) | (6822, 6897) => -0.63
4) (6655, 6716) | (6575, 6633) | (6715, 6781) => 2.69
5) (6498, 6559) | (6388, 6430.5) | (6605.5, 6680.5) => -1.91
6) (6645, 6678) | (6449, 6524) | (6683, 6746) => -0.19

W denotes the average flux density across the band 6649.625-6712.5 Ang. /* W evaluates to 7.65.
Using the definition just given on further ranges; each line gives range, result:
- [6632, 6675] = 7.91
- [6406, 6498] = 7.82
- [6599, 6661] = 7.97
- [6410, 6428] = 7.78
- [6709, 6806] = 7.76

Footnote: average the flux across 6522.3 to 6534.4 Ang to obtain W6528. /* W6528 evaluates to 8.16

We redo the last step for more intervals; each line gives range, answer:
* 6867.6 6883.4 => 7.5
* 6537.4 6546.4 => 8.15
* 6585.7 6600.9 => 8.2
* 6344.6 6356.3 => 7.93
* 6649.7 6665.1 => 8.19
